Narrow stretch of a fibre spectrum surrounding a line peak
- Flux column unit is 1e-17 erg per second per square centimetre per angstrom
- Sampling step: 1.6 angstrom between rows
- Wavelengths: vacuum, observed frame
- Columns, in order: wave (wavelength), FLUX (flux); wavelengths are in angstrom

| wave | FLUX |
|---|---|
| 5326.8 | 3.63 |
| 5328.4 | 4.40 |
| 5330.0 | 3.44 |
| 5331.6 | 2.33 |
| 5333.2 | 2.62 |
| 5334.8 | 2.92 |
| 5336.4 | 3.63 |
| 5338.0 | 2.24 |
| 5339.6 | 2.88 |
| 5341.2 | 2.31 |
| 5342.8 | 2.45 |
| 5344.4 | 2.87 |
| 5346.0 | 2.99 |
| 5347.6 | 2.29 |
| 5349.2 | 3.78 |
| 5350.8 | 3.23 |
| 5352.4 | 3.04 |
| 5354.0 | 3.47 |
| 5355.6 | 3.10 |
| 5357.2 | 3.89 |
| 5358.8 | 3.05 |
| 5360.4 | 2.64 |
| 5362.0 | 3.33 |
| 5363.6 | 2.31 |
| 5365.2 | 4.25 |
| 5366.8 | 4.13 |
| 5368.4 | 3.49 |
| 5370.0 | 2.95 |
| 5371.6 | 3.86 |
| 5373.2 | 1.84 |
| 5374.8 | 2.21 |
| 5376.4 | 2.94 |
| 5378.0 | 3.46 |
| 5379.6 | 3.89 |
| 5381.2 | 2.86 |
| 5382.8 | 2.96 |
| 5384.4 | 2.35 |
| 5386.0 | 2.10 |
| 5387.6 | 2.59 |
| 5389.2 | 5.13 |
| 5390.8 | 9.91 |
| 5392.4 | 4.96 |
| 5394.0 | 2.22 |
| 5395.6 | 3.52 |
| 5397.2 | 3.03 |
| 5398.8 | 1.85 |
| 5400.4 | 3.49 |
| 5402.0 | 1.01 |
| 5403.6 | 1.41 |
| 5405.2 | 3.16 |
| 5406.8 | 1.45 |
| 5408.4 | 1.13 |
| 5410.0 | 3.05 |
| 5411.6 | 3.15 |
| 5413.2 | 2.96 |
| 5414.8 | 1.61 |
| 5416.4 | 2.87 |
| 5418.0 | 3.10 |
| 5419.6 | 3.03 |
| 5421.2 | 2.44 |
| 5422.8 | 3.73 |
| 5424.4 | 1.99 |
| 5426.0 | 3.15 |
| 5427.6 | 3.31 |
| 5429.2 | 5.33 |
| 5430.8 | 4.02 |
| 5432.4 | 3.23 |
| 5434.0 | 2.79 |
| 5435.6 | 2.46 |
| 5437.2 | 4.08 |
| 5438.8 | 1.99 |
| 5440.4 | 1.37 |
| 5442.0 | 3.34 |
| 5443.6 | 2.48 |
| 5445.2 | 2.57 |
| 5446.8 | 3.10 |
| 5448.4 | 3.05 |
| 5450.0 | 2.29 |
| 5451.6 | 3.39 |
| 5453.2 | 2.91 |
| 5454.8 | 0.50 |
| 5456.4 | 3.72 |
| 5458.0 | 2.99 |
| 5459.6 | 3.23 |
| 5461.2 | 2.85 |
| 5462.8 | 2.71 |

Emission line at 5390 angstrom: H-gamma 4340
